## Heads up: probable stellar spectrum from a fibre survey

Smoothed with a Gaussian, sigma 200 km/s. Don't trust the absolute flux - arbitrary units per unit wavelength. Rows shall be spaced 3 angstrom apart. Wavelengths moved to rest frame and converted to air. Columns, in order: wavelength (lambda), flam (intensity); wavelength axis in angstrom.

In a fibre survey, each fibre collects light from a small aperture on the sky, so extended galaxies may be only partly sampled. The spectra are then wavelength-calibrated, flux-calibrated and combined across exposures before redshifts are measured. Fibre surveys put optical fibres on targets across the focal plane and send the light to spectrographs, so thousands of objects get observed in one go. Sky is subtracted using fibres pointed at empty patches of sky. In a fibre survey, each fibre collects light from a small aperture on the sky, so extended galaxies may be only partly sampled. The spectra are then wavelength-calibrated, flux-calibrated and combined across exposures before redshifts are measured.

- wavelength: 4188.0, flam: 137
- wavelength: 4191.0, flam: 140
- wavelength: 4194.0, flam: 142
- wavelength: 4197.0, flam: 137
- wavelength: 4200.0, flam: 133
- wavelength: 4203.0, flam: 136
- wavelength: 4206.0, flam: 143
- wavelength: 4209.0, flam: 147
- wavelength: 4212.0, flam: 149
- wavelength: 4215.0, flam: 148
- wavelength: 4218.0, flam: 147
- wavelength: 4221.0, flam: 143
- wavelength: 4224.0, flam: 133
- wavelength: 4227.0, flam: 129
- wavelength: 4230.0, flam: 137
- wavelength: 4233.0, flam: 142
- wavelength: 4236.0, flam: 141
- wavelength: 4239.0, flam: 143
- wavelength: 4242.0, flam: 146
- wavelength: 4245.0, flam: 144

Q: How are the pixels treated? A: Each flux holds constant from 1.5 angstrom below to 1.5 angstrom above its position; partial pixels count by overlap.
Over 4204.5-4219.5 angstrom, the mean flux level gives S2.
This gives 147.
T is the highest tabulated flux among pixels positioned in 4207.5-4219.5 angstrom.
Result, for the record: 149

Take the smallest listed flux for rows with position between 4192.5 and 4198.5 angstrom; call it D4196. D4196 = 137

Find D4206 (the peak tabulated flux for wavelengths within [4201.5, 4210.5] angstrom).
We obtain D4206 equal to 147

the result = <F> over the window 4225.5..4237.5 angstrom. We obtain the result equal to 137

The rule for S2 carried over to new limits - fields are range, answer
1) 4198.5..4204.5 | 134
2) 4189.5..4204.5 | 138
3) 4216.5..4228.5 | 138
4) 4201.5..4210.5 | 142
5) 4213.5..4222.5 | 146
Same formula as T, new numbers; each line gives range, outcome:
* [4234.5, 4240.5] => 143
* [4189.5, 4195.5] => 142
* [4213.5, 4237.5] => 148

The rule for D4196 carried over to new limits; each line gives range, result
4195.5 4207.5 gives 133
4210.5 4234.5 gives 129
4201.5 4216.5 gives 136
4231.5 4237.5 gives 141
